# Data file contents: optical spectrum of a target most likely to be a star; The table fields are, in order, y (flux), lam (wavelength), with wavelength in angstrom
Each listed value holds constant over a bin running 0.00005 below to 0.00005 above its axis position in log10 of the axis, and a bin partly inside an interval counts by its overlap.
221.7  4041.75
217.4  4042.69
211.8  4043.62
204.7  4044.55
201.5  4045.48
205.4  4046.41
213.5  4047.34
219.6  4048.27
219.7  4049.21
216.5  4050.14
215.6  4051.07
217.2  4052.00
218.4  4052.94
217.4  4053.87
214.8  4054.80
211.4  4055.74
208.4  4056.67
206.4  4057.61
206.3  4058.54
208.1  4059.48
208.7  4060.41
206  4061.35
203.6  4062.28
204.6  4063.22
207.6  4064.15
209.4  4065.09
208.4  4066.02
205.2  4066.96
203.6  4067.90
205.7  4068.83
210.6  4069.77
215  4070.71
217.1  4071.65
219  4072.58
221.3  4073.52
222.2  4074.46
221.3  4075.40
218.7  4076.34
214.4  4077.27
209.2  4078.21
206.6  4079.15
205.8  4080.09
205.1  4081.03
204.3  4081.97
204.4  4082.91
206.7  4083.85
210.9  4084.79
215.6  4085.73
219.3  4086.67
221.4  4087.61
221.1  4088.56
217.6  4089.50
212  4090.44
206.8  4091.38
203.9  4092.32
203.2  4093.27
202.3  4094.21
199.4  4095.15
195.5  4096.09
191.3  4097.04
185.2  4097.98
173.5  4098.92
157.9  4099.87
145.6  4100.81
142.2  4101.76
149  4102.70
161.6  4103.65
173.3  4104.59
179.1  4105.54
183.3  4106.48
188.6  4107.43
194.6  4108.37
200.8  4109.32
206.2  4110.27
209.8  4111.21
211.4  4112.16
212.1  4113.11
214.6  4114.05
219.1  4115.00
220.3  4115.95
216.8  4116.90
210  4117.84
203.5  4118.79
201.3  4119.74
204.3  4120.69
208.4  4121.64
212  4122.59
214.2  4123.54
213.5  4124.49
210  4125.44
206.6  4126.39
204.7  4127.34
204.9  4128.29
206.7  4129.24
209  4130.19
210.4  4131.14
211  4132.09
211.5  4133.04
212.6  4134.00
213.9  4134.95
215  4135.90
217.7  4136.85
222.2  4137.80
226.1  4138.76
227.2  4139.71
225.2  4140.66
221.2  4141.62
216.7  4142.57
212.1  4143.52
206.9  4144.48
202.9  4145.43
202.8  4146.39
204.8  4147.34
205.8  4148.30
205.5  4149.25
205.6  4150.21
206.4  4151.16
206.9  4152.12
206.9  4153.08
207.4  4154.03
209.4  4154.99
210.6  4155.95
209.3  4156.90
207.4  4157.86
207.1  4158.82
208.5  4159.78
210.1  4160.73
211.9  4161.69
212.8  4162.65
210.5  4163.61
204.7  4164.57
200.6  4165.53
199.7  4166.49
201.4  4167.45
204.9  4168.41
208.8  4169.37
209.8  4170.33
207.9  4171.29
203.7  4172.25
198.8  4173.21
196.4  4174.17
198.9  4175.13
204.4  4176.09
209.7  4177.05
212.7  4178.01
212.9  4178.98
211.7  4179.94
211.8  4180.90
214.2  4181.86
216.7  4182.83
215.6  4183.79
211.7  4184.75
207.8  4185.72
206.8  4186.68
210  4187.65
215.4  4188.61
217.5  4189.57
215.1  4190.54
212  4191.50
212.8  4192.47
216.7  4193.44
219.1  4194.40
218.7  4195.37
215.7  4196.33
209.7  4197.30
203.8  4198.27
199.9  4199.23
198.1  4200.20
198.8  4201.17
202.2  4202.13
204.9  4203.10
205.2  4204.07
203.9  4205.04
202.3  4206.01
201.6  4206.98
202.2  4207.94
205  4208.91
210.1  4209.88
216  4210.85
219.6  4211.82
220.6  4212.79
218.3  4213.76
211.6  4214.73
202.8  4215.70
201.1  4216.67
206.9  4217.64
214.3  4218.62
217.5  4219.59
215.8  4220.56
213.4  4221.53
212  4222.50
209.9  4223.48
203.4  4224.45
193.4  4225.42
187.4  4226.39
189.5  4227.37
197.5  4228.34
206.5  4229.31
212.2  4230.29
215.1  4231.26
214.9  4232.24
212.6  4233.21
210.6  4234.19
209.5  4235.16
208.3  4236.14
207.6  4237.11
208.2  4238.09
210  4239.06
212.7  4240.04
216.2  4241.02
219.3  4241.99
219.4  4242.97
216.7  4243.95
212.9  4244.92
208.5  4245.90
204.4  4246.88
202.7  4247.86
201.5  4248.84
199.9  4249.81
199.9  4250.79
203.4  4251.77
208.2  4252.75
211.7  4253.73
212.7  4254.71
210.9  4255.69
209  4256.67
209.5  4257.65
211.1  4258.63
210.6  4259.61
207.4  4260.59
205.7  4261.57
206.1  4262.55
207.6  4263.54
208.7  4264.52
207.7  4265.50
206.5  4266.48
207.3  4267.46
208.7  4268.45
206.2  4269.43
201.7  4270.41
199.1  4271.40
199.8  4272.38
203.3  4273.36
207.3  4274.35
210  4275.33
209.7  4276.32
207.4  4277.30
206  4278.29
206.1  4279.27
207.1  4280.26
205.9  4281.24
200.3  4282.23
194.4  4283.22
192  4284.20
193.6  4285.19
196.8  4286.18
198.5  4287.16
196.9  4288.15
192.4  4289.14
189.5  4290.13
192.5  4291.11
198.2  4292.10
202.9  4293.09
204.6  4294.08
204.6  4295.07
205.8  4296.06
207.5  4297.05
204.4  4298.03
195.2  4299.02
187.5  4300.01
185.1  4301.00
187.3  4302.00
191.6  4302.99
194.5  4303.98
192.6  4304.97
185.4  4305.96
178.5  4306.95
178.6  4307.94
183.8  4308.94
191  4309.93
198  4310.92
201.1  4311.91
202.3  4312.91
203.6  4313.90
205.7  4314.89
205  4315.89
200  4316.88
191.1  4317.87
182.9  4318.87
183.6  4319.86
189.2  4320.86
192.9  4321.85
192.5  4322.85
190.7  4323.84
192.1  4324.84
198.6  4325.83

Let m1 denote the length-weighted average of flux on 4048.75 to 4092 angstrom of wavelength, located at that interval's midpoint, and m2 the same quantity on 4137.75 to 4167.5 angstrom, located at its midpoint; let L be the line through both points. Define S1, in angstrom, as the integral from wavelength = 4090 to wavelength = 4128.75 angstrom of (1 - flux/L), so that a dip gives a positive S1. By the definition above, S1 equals 2.7 angstrom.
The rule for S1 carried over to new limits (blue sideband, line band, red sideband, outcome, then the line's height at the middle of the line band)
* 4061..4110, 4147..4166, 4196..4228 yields -0.37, 204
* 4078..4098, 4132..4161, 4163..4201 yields -0.47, 208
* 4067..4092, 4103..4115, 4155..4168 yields 0.90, 211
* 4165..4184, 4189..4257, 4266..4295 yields -1.42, 204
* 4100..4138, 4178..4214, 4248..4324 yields -1.79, 200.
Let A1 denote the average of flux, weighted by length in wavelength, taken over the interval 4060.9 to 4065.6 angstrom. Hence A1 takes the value 207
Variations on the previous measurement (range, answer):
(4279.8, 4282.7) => 205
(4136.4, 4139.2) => 222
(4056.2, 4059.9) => 207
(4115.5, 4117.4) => 219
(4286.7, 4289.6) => 196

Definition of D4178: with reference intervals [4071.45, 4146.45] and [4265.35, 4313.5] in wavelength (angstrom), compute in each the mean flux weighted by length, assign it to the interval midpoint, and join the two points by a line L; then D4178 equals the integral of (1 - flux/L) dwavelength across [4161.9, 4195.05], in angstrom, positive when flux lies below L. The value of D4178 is -1.1 angstrom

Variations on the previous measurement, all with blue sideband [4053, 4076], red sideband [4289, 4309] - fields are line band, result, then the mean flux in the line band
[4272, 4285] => -0.6 angstrom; 204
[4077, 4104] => 1.7 angstrom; 196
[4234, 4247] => -0.9 angstrom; 212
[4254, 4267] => -0.8 angstrom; 209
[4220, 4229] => -0.2 angstrom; 203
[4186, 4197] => -0.7 angstrom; 214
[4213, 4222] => -0.5 angstrom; 212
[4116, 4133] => -0.2 angstrom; 209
